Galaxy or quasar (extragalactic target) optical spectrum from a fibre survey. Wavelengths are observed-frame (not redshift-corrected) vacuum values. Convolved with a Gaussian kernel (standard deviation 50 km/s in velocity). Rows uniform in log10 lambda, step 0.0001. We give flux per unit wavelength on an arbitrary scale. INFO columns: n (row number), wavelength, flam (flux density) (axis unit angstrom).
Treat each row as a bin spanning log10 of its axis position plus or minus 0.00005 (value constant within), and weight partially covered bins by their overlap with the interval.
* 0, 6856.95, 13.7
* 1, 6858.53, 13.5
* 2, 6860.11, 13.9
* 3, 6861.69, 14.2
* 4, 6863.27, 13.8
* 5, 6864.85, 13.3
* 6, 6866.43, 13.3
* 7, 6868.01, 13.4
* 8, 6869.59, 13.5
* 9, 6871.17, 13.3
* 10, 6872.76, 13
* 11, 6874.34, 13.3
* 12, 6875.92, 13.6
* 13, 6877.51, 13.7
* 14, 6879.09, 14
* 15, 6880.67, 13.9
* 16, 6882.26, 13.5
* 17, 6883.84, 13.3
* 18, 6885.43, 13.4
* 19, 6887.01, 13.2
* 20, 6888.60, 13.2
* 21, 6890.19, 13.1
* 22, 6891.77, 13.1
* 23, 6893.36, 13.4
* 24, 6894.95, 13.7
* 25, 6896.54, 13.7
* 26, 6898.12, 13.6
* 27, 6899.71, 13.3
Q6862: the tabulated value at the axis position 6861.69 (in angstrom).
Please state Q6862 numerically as 14.2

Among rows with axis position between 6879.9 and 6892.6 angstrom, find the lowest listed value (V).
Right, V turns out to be 13.1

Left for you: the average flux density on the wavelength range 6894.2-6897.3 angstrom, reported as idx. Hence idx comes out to 13.7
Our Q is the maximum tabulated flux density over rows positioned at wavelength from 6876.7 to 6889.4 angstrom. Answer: 14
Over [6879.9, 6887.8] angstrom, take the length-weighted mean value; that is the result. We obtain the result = 13.5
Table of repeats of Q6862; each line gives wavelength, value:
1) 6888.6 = 13.2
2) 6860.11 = 13.9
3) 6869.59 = 13.5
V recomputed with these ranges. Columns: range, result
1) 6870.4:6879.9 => 13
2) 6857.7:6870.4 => 13.3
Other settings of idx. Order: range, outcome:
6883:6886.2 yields 13.4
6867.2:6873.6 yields 13.3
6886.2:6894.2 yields 13.2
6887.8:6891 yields 13.1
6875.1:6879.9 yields 13.8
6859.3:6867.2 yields 13.7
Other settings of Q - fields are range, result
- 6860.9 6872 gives 14.2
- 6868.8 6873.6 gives 13.5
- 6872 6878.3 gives 13.7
